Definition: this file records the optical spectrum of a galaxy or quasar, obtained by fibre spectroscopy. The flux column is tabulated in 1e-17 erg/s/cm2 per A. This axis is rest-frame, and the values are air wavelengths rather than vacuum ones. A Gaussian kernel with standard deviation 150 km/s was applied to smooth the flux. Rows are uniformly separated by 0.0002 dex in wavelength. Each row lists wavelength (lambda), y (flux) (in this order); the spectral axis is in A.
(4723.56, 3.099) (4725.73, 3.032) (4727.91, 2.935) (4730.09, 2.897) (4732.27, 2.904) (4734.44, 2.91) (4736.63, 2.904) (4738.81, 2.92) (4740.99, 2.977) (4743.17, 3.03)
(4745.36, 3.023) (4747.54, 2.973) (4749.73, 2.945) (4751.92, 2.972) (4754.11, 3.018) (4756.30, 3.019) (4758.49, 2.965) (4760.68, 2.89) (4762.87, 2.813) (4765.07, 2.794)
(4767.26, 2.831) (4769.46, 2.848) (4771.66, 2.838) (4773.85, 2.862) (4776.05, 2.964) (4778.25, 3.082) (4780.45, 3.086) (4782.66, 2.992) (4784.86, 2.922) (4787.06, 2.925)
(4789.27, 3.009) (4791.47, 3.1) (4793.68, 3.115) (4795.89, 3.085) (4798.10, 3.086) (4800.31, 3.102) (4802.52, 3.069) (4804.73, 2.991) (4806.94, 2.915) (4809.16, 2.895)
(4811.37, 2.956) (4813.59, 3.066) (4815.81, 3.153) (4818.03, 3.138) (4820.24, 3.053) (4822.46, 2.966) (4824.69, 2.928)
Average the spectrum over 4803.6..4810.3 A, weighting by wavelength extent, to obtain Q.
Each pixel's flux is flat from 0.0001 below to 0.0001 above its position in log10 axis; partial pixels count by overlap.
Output 2.94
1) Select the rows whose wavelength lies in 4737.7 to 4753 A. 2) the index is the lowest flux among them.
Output 2.92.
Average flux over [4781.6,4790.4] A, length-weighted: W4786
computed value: 2.97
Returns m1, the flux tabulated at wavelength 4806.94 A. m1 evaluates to 2.915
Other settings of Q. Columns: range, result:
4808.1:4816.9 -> 3.02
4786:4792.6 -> 3.01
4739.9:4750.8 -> 2.99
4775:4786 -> 3.01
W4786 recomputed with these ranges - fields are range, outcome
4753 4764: 2.94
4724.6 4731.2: 2.96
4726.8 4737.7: 2.91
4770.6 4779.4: 2.94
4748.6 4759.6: 2.98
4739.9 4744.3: 3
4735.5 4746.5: 2.97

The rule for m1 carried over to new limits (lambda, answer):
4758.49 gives 2.965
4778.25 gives 3.082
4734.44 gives 2.91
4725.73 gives 3.032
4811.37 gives 2.956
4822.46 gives 2.966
